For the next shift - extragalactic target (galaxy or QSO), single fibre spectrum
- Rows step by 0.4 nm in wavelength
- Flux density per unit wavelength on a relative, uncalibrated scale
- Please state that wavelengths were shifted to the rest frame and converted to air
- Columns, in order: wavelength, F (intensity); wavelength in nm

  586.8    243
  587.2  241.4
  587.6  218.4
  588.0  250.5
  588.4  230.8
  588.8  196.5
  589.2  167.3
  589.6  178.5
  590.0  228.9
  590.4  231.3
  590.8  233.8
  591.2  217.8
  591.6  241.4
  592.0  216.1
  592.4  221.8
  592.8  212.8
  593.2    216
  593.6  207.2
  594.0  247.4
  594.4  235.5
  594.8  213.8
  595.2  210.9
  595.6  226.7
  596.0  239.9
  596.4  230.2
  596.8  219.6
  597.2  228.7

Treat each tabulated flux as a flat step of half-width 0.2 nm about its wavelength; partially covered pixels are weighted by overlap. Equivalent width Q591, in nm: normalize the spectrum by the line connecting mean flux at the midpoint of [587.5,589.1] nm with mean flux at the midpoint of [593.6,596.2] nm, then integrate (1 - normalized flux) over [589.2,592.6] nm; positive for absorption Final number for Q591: 0.08 nm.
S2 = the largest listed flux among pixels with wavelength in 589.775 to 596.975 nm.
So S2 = 247.4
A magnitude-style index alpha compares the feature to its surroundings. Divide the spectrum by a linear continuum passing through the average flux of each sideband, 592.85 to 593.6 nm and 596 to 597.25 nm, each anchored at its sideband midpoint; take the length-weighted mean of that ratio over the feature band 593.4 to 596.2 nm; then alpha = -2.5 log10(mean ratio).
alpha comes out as -0.03 mag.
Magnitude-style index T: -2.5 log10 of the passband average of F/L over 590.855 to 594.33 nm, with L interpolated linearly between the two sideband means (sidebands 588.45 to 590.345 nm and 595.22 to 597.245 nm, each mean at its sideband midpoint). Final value -0.06 mag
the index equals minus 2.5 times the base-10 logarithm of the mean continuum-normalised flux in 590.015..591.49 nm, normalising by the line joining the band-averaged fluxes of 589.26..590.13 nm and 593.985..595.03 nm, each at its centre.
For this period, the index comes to -0.129 mag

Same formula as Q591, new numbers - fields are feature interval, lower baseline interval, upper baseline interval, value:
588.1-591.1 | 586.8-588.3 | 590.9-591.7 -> 0.274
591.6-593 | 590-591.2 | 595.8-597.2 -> 0.056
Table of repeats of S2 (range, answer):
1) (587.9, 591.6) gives 250.5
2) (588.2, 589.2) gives 230.8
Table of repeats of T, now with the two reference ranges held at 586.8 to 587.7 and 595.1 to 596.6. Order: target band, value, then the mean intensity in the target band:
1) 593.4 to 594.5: 0.00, 230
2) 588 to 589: 0.06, 221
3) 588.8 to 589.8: 0.29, 178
